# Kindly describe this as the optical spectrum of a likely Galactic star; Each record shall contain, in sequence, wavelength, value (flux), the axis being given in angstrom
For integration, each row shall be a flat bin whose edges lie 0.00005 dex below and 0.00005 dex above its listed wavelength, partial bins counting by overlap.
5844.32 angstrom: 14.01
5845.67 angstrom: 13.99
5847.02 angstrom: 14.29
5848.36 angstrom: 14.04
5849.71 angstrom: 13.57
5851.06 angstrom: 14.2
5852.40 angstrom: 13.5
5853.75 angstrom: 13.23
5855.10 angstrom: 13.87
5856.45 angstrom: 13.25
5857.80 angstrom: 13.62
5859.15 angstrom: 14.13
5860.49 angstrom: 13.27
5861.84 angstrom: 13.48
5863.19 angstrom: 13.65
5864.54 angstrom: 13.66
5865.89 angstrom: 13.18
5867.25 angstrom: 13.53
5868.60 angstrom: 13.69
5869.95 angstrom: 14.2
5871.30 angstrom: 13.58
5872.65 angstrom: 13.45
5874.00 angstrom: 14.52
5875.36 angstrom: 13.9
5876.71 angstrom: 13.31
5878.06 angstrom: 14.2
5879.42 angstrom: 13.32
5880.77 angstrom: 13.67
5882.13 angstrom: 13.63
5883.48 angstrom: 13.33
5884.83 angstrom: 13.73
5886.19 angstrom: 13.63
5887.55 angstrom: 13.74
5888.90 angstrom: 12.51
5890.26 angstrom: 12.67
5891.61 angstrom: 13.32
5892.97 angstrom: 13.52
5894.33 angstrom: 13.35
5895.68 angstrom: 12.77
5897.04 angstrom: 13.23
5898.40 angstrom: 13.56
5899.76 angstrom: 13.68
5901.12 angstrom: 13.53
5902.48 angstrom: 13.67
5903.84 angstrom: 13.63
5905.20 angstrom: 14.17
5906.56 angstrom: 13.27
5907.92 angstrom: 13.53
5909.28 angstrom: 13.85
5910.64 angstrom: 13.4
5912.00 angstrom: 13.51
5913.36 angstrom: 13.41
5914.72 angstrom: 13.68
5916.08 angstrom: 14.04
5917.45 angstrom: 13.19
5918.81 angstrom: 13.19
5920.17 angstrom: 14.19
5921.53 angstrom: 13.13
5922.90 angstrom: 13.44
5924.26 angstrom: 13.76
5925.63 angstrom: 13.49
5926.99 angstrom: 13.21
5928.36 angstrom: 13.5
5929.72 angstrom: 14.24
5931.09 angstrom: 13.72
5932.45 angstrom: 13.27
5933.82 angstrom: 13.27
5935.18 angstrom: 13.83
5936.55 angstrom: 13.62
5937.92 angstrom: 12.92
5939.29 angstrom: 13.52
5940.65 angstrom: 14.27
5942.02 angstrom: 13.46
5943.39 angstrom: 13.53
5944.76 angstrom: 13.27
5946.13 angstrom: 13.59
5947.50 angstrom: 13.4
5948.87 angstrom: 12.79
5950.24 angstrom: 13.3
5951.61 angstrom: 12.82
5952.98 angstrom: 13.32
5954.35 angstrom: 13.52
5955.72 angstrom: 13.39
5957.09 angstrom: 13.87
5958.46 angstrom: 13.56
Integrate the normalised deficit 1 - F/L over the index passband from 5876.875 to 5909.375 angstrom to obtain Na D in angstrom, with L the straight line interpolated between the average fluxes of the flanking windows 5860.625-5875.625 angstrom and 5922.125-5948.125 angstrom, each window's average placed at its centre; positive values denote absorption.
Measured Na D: 0.4 angstrom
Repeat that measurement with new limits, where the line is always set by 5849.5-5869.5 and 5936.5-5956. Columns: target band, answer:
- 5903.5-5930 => -0.3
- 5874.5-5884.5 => -0.1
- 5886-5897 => 0.3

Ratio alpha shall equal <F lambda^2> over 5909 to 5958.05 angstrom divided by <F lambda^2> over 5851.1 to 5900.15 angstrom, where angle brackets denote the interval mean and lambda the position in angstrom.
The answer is 1.02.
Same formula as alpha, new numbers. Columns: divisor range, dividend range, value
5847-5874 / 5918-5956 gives 1.01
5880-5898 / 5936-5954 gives 1.02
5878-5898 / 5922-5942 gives 1.03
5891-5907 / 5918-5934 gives 1.01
